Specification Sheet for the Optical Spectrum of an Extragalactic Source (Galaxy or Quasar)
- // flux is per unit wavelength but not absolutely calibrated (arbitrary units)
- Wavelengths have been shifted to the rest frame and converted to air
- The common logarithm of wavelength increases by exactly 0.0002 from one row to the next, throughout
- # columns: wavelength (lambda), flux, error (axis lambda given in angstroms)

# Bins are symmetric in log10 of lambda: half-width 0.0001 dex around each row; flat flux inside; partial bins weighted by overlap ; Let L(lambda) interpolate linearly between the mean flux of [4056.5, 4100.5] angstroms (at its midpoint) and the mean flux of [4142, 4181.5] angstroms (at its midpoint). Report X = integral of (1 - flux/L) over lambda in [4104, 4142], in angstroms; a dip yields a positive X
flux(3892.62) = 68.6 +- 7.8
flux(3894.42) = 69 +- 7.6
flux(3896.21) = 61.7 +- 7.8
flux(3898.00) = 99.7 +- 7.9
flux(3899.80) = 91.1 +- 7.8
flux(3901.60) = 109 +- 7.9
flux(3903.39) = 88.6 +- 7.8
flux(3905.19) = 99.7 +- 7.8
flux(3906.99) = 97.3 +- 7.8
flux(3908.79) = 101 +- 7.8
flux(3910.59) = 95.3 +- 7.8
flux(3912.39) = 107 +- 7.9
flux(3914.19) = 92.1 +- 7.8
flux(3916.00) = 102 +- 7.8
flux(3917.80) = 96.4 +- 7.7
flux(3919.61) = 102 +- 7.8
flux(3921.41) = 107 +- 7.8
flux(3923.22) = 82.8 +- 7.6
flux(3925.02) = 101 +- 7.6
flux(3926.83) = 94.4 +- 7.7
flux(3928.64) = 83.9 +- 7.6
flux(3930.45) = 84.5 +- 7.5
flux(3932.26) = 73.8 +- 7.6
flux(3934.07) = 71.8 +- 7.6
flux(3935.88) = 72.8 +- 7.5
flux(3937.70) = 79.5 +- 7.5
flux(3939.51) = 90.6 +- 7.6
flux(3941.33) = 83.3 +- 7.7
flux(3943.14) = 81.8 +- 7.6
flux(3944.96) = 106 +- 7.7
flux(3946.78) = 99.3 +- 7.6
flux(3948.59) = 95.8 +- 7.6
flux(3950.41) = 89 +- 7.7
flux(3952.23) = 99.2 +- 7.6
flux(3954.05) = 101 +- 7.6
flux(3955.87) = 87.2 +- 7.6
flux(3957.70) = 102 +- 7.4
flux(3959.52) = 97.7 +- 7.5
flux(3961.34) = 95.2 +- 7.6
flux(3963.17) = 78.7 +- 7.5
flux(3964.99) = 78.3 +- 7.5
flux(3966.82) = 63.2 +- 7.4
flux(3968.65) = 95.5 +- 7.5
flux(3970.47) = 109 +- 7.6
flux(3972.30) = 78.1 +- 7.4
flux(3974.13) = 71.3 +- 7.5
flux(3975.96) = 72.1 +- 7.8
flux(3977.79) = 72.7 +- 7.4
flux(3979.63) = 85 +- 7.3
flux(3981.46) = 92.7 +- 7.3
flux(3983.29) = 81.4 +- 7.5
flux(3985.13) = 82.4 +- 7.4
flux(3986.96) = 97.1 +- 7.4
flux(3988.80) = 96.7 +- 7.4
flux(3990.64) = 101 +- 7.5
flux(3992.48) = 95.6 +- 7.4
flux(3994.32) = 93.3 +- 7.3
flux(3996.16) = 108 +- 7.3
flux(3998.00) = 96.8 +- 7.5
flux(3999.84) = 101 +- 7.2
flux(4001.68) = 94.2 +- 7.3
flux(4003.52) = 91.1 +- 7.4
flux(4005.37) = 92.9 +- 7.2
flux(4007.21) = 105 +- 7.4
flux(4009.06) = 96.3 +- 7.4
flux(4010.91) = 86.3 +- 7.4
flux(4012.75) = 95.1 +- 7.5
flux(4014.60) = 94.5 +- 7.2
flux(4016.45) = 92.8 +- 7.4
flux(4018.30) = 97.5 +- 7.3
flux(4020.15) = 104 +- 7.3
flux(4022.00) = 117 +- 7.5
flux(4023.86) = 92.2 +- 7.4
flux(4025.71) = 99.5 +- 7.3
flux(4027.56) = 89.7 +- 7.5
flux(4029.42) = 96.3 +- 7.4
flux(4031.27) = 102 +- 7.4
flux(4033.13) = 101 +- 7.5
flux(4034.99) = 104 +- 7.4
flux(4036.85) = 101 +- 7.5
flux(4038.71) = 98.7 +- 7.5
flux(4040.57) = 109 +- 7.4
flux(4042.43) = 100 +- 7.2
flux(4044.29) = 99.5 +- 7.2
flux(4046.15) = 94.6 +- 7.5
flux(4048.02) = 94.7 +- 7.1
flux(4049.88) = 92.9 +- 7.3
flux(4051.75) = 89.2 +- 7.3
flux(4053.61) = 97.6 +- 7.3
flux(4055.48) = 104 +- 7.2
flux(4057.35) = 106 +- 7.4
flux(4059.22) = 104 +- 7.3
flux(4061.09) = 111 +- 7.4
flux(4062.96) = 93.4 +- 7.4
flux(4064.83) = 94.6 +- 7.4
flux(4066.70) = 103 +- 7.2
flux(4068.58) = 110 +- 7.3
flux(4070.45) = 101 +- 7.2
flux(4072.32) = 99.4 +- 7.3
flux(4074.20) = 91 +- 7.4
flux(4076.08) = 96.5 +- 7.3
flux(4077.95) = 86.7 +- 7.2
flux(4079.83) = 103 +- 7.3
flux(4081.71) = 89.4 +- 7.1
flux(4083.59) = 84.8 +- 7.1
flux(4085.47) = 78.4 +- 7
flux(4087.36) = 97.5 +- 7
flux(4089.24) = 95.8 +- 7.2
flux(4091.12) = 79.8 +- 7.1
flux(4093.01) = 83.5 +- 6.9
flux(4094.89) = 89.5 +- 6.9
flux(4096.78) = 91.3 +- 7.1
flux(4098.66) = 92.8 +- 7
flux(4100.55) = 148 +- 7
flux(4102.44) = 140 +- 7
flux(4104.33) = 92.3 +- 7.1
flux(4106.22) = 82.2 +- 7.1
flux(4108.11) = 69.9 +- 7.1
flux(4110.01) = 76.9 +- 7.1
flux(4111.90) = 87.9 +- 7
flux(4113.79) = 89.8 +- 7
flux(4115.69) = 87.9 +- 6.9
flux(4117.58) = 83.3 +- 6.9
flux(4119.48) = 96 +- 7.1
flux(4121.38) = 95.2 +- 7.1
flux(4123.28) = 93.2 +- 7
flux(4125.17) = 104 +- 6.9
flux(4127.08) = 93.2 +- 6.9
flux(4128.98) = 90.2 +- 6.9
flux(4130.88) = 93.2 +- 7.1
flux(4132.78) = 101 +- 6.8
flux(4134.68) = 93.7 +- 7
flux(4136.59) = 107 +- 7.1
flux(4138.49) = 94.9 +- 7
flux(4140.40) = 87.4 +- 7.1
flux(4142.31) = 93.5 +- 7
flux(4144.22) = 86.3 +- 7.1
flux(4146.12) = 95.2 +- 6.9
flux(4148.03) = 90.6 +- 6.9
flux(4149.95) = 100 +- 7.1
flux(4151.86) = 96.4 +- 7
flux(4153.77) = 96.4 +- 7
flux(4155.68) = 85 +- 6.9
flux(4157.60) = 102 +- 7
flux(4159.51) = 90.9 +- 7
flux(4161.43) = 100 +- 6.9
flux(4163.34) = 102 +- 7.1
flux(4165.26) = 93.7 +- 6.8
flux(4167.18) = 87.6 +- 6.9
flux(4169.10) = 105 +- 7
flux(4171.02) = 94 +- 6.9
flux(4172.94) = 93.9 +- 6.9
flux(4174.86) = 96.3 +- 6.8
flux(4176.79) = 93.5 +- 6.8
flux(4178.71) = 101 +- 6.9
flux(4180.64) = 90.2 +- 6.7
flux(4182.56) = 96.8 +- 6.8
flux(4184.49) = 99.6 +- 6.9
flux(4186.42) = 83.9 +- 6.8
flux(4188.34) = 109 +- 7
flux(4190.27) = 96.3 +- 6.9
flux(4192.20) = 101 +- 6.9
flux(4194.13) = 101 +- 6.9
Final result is 1.8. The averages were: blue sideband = 95.9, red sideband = 95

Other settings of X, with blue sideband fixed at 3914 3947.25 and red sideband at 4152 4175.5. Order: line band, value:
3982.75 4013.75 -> -1.3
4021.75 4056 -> -2.3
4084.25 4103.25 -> -1.1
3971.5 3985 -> 1.7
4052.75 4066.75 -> -1.3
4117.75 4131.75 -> 0.0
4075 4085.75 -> 0.3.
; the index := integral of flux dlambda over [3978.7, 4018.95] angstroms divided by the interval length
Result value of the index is 94.4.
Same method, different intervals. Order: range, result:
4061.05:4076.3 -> 99.5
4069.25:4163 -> 94.1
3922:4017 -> 89.9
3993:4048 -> 98.3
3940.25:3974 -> 90.7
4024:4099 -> 96.4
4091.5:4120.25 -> 93.8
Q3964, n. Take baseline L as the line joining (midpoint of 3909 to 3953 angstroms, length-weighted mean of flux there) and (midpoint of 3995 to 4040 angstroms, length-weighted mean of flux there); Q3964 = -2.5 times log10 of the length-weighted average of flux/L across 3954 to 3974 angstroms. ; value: 0.07 mag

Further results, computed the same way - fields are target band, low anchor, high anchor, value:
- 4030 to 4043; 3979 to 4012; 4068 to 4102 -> -0.08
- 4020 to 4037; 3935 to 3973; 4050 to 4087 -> -0.07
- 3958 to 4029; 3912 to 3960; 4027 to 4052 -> 0.04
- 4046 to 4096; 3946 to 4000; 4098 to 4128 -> -0.01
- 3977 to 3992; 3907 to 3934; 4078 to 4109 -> 0.06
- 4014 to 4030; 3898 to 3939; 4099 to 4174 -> -0.05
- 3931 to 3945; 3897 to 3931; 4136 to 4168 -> 0.19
